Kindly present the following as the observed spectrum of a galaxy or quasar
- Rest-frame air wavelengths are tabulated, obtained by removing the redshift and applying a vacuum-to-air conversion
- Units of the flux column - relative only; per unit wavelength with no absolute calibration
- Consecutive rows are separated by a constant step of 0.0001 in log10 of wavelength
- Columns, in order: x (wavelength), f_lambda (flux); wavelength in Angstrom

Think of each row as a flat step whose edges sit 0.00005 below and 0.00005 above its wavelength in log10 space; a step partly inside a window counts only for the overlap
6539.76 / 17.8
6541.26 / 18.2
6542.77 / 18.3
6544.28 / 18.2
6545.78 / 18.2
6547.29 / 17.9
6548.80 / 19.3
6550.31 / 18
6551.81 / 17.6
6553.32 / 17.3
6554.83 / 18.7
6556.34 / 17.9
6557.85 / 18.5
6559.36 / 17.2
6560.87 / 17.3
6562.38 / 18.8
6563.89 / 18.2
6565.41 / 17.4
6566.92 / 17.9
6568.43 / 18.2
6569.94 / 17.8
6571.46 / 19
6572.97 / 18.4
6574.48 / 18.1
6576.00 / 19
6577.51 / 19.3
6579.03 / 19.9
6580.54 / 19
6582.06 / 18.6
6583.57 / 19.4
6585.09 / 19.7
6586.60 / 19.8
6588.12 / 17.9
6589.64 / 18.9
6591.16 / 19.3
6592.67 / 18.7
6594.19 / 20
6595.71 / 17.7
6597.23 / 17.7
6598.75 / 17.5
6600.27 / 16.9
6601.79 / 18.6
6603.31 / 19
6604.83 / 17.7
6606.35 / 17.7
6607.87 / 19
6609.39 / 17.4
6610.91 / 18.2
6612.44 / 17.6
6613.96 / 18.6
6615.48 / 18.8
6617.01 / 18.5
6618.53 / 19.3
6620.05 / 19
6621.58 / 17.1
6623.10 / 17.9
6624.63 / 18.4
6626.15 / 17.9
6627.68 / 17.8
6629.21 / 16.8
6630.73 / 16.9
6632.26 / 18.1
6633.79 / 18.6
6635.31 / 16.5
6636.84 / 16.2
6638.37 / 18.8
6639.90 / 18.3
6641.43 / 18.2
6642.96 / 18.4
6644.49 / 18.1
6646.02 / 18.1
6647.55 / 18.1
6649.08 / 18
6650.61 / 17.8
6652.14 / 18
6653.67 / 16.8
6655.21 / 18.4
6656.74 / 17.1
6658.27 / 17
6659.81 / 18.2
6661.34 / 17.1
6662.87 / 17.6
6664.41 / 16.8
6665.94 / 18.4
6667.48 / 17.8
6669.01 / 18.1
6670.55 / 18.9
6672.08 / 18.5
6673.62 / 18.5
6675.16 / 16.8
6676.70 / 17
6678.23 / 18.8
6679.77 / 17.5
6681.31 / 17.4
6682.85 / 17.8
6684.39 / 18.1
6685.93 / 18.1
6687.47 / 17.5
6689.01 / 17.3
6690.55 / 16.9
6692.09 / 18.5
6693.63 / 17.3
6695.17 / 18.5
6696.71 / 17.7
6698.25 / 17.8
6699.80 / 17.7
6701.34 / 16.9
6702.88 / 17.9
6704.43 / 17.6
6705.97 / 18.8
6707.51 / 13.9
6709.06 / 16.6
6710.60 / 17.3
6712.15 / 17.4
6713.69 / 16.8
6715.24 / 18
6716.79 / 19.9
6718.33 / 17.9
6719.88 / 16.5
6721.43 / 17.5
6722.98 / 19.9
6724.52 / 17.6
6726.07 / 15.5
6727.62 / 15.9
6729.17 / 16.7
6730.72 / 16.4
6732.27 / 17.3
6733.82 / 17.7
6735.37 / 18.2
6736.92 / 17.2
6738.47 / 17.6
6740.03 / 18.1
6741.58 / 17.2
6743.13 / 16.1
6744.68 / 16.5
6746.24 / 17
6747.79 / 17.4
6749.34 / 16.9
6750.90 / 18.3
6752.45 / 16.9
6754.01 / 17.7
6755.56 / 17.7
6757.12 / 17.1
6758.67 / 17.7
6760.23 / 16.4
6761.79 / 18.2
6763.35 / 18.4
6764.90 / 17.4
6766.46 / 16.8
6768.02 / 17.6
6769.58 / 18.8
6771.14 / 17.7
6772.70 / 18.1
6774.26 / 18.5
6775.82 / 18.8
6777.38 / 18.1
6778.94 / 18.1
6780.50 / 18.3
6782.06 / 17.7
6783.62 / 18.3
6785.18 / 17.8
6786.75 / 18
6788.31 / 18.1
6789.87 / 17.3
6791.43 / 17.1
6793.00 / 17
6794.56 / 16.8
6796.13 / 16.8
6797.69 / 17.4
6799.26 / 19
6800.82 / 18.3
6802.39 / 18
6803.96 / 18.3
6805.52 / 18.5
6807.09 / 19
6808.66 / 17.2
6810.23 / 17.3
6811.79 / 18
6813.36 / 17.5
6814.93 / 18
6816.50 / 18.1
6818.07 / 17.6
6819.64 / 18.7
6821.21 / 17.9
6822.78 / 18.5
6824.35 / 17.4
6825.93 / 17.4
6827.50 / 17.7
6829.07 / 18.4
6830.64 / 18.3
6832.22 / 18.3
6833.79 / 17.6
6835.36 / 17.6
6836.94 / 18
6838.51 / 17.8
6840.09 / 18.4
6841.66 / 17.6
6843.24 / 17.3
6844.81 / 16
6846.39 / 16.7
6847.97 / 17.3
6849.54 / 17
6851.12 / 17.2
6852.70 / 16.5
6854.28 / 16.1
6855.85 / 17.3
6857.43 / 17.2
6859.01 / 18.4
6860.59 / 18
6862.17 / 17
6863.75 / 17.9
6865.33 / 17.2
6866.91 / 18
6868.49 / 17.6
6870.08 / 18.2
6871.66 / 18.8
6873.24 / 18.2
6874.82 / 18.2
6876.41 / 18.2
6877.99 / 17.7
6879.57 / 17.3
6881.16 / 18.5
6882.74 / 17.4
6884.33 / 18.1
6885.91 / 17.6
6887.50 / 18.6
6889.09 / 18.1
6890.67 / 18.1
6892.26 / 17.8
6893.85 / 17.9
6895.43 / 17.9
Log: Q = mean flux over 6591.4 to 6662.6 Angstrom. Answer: 18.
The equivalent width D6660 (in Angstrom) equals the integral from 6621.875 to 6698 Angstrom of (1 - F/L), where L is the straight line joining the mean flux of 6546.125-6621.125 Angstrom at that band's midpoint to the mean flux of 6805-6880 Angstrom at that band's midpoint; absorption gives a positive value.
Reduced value 1.8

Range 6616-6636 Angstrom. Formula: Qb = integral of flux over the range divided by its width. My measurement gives 17.9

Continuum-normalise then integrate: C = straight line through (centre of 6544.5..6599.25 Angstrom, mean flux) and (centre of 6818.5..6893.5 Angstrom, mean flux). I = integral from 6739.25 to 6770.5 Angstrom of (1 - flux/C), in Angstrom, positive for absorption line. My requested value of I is 1.0 Angstrom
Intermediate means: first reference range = 18.5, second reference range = 17.7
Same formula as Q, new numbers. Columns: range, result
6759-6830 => 17.9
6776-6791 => 18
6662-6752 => 17.5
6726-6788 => 17.5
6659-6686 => 17.8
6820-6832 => 18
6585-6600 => 18.6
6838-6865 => 17.3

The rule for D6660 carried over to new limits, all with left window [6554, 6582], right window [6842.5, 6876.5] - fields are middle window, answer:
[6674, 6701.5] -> 0.49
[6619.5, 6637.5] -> 0.58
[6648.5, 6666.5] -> 0.50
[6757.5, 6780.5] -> -0.21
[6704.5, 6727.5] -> 0.69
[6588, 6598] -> -0.19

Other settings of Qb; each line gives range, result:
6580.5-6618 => 18.5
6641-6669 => 17.8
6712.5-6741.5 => 17.5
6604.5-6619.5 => 18.3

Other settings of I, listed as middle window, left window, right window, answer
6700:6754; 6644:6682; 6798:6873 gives 1.5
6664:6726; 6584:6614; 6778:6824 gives 1.6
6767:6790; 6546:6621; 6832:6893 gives -0.3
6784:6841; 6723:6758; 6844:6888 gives -1.5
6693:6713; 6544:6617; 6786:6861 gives 0.8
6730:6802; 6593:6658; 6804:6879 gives 0.8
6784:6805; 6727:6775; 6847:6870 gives -0.4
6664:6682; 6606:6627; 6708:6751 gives -0.1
